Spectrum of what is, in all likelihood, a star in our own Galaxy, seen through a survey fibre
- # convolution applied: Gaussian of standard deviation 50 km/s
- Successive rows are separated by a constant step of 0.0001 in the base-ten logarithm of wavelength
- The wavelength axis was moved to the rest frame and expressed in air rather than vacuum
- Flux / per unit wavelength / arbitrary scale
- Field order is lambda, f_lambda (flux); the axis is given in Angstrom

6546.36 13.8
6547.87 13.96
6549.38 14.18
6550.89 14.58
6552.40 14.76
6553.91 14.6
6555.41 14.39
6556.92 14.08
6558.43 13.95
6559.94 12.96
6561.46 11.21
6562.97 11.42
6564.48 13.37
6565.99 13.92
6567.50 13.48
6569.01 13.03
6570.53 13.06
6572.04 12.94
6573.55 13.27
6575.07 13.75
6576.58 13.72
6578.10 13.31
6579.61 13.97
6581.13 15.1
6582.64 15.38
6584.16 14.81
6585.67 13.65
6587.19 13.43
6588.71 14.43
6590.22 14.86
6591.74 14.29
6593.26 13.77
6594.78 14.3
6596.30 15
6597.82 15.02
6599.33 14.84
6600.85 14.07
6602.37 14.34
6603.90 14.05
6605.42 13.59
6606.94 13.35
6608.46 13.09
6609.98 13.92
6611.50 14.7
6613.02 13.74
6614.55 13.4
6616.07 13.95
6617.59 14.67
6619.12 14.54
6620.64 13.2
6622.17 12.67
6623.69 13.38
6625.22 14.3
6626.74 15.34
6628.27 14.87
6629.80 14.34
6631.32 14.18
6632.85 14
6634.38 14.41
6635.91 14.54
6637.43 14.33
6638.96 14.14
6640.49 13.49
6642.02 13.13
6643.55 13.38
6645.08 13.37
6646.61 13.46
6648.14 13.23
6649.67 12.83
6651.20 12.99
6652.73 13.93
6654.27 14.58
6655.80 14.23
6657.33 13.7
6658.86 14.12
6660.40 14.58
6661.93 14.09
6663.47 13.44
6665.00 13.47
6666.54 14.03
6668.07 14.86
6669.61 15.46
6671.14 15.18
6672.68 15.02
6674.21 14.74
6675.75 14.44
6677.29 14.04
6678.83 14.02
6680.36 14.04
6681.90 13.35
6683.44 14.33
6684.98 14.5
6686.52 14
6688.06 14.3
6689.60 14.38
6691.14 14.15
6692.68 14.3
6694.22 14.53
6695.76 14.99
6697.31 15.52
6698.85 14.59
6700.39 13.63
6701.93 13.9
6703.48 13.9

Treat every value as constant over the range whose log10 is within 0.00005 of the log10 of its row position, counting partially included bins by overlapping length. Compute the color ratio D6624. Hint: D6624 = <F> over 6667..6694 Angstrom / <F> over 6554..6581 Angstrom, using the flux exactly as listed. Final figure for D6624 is 1.08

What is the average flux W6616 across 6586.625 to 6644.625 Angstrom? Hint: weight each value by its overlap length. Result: 14.1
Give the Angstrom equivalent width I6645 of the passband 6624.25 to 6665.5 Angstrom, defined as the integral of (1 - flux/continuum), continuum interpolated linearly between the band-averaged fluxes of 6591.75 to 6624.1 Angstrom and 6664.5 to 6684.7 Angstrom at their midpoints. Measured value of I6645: 0.8 Angstrom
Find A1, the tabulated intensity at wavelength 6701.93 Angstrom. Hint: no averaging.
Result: 13.9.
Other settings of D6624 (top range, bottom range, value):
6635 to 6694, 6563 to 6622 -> 1.01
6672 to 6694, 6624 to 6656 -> 1.02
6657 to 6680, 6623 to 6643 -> 1.01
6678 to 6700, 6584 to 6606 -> 1.00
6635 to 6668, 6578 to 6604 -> 0.96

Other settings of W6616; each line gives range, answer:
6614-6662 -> 13.9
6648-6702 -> 14.2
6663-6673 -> 14.5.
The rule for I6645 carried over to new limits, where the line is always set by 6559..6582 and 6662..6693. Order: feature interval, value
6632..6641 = -0.2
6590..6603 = -0.9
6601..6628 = -0.5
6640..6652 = 0.6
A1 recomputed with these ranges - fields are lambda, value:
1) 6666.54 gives 14.03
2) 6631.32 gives 14.18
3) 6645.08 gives 13.37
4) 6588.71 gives 14.43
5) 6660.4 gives 14.58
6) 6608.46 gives 13.09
